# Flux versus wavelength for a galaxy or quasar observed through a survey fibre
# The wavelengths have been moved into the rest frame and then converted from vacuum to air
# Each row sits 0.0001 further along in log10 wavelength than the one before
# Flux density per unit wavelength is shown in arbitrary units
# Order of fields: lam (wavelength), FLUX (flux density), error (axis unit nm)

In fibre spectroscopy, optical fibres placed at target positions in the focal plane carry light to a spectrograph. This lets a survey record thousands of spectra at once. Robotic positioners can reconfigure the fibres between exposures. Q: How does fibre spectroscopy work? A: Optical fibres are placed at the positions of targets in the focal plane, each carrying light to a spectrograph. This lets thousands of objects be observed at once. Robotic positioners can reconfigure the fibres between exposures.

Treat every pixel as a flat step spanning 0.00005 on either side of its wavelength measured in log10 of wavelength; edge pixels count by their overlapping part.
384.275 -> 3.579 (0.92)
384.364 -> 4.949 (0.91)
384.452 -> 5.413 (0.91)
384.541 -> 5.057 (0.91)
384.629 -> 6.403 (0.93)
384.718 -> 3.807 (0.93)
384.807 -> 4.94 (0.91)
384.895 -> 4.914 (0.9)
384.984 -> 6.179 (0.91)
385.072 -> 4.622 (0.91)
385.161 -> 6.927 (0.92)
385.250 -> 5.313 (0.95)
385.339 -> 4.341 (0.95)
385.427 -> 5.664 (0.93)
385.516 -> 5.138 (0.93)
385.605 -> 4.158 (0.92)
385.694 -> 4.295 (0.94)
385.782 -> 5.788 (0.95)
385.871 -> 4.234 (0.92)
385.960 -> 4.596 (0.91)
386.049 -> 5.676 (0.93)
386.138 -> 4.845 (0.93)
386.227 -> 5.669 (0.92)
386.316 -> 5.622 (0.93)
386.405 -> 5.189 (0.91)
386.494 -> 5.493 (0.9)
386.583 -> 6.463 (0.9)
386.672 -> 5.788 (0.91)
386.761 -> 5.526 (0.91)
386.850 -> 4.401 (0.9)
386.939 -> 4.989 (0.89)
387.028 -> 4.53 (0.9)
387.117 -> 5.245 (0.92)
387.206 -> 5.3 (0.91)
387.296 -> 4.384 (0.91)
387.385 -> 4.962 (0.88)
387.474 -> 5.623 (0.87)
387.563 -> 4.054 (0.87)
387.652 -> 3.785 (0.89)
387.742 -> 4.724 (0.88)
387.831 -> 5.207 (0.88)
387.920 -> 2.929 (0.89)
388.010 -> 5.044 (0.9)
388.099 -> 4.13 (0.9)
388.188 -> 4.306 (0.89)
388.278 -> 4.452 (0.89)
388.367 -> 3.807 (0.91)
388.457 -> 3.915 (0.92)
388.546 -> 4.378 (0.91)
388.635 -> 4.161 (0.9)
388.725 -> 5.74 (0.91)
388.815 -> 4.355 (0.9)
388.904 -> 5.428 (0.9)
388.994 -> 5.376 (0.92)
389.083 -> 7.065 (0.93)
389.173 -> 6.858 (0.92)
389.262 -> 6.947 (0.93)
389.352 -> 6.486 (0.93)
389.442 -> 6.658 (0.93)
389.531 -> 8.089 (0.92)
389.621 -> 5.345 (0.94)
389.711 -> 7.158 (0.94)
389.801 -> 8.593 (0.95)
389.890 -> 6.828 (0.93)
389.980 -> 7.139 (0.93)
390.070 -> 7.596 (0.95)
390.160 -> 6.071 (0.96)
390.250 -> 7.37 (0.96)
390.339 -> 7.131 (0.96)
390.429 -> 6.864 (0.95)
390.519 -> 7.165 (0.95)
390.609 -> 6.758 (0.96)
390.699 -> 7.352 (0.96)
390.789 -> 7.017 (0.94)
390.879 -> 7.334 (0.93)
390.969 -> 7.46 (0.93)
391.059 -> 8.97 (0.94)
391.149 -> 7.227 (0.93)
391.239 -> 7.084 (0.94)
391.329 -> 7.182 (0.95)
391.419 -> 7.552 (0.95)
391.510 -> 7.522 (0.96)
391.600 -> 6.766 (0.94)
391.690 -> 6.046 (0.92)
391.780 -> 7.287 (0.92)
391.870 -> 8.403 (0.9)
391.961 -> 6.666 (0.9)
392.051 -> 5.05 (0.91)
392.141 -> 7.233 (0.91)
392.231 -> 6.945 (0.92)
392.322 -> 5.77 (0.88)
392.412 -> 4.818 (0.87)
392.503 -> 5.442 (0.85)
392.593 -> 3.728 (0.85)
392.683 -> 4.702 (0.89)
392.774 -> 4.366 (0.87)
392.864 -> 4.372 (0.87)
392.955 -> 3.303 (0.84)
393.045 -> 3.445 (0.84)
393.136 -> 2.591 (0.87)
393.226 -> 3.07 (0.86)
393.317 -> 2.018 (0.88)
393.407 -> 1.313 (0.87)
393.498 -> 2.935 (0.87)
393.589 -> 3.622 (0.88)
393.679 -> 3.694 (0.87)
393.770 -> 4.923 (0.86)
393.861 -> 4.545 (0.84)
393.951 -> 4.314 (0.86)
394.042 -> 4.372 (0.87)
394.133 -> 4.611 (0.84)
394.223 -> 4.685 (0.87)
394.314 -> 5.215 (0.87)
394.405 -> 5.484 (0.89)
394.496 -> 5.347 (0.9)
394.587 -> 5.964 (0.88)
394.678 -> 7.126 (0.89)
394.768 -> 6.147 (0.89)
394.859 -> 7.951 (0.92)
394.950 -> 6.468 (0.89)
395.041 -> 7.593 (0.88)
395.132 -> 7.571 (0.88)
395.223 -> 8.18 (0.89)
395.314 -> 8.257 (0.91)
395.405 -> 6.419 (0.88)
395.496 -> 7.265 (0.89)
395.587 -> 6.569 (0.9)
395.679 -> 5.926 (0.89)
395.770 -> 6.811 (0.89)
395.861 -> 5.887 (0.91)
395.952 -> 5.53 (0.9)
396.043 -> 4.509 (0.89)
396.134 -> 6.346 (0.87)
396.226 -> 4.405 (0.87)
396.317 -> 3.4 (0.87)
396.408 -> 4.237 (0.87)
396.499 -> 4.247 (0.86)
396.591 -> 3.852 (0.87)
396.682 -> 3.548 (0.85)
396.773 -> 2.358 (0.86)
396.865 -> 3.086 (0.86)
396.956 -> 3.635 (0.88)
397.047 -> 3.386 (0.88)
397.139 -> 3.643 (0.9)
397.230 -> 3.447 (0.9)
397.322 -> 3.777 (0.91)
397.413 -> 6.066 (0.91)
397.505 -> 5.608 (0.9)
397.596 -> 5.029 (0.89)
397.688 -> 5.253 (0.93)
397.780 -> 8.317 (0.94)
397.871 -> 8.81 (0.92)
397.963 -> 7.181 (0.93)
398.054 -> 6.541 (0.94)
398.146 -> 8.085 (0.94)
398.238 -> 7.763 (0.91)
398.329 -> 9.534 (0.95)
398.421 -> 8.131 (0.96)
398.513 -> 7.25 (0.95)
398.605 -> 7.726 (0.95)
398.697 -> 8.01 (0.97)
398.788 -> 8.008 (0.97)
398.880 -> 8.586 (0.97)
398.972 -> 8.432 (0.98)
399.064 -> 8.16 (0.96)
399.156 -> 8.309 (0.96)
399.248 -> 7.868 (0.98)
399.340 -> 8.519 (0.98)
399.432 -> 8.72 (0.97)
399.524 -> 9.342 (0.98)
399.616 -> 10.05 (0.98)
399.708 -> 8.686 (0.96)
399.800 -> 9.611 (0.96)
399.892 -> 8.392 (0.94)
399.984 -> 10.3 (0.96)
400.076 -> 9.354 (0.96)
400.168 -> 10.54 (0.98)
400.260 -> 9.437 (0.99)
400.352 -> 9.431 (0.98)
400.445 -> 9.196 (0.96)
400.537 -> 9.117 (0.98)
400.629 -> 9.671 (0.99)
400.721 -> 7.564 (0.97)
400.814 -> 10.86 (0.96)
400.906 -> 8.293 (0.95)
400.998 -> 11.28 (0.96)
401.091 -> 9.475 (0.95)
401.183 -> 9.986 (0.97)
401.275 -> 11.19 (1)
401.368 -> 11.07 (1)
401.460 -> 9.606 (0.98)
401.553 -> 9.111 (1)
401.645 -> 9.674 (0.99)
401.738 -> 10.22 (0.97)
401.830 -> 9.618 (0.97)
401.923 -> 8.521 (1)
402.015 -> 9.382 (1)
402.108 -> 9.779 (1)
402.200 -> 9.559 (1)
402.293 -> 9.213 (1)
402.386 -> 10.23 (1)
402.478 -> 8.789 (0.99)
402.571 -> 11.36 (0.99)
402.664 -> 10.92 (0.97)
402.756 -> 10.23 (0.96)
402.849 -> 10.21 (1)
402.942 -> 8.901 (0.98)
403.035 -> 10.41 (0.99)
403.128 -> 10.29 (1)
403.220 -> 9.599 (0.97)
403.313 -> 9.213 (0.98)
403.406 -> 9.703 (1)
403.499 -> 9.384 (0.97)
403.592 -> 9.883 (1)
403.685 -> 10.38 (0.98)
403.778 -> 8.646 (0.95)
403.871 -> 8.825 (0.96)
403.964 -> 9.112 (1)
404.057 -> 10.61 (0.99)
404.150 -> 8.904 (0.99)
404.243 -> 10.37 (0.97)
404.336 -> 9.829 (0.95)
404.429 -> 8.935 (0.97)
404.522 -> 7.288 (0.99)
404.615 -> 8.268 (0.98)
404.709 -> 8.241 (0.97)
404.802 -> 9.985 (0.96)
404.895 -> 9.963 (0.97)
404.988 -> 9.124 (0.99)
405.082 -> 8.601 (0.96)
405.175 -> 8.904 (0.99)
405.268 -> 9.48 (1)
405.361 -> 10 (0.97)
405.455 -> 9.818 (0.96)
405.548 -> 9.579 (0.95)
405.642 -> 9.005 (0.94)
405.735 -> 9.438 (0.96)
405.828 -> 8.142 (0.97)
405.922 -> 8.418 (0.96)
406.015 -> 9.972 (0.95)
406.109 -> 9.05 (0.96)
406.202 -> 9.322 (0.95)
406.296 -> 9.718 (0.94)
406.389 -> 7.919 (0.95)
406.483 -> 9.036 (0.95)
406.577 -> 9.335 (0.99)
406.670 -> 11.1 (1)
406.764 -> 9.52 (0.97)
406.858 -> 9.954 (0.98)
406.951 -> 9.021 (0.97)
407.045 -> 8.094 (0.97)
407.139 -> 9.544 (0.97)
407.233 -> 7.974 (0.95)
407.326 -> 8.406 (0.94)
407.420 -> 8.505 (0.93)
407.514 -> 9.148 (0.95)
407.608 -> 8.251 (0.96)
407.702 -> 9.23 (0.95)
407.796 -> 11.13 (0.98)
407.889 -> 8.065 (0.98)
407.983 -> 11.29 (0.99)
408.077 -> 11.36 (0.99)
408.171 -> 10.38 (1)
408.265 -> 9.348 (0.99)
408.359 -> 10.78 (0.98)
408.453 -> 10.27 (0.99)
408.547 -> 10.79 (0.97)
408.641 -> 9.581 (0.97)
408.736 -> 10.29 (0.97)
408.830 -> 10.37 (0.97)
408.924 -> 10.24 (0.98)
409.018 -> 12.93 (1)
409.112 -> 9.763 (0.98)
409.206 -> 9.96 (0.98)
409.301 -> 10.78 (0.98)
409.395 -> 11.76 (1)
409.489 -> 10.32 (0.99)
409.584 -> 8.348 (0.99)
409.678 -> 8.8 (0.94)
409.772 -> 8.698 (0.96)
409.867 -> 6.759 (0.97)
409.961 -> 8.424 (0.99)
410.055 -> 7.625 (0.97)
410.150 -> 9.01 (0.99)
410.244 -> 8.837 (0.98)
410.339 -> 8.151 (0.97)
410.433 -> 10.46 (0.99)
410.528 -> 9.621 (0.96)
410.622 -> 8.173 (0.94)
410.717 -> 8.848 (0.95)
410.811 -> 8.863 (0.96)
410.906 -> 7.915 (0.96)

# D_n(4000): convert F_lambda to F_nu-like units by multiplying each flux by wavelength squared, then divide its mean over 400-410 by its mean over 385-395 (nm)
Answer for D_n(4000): 1.9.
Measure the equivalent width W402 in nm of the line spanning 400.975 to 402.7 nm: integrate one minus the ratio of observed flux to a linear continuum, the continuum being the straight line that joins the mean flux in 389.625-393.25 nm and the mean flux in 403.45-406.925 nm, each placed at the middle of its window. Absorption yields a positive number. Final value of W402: -0.271 nm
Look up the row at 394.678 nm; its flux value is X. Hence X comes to 7.126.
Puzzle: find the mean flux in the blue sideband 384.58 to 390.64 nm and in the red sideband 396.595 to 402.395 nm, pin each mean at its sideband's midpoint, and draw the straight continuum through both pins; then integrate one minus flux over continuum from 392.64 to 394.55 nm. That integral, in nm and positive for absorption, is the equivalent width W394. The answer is 0.798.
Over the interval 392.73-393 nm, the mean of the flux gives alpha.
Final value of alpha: 4.01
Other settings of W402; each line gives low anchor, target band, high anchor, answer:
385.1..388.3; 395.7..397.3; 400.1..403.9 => 0.74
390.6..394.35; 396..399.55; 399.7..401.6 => 0.88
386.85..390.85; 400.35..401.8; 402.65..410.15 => -0.24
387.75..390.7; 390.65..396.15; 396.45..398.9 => 0.15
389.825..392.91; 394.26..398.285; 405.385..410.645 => 0.93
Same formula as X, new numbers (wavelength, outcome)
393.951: 4.314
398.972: 8.432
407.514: 9.148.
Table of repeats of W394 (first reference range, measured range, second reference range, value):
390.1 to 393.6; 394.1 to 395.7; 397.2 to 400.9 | 0.07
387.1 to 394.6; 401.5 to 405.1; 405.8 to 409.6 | -0.38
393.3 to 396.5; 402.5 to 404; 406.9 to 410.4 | -0.36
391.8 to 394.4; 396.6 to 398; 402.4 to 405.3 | 0.36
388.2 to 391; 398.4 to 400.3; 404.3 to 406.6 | -0.17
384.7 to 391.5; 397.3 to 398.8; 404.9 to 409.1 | 0.12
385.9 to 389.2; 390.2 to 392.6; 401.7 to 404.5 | -0.30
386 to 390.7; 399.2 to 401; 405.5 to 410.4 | -0.30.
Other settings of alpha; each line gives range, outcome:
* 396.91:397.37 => 3.6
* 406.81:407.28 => 8.92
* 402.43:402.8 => 10.3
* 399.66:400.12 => 9.28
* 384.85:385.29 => 5.6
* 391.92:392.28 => 6.47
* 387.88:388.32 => 4.18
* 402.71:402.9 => 10.2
